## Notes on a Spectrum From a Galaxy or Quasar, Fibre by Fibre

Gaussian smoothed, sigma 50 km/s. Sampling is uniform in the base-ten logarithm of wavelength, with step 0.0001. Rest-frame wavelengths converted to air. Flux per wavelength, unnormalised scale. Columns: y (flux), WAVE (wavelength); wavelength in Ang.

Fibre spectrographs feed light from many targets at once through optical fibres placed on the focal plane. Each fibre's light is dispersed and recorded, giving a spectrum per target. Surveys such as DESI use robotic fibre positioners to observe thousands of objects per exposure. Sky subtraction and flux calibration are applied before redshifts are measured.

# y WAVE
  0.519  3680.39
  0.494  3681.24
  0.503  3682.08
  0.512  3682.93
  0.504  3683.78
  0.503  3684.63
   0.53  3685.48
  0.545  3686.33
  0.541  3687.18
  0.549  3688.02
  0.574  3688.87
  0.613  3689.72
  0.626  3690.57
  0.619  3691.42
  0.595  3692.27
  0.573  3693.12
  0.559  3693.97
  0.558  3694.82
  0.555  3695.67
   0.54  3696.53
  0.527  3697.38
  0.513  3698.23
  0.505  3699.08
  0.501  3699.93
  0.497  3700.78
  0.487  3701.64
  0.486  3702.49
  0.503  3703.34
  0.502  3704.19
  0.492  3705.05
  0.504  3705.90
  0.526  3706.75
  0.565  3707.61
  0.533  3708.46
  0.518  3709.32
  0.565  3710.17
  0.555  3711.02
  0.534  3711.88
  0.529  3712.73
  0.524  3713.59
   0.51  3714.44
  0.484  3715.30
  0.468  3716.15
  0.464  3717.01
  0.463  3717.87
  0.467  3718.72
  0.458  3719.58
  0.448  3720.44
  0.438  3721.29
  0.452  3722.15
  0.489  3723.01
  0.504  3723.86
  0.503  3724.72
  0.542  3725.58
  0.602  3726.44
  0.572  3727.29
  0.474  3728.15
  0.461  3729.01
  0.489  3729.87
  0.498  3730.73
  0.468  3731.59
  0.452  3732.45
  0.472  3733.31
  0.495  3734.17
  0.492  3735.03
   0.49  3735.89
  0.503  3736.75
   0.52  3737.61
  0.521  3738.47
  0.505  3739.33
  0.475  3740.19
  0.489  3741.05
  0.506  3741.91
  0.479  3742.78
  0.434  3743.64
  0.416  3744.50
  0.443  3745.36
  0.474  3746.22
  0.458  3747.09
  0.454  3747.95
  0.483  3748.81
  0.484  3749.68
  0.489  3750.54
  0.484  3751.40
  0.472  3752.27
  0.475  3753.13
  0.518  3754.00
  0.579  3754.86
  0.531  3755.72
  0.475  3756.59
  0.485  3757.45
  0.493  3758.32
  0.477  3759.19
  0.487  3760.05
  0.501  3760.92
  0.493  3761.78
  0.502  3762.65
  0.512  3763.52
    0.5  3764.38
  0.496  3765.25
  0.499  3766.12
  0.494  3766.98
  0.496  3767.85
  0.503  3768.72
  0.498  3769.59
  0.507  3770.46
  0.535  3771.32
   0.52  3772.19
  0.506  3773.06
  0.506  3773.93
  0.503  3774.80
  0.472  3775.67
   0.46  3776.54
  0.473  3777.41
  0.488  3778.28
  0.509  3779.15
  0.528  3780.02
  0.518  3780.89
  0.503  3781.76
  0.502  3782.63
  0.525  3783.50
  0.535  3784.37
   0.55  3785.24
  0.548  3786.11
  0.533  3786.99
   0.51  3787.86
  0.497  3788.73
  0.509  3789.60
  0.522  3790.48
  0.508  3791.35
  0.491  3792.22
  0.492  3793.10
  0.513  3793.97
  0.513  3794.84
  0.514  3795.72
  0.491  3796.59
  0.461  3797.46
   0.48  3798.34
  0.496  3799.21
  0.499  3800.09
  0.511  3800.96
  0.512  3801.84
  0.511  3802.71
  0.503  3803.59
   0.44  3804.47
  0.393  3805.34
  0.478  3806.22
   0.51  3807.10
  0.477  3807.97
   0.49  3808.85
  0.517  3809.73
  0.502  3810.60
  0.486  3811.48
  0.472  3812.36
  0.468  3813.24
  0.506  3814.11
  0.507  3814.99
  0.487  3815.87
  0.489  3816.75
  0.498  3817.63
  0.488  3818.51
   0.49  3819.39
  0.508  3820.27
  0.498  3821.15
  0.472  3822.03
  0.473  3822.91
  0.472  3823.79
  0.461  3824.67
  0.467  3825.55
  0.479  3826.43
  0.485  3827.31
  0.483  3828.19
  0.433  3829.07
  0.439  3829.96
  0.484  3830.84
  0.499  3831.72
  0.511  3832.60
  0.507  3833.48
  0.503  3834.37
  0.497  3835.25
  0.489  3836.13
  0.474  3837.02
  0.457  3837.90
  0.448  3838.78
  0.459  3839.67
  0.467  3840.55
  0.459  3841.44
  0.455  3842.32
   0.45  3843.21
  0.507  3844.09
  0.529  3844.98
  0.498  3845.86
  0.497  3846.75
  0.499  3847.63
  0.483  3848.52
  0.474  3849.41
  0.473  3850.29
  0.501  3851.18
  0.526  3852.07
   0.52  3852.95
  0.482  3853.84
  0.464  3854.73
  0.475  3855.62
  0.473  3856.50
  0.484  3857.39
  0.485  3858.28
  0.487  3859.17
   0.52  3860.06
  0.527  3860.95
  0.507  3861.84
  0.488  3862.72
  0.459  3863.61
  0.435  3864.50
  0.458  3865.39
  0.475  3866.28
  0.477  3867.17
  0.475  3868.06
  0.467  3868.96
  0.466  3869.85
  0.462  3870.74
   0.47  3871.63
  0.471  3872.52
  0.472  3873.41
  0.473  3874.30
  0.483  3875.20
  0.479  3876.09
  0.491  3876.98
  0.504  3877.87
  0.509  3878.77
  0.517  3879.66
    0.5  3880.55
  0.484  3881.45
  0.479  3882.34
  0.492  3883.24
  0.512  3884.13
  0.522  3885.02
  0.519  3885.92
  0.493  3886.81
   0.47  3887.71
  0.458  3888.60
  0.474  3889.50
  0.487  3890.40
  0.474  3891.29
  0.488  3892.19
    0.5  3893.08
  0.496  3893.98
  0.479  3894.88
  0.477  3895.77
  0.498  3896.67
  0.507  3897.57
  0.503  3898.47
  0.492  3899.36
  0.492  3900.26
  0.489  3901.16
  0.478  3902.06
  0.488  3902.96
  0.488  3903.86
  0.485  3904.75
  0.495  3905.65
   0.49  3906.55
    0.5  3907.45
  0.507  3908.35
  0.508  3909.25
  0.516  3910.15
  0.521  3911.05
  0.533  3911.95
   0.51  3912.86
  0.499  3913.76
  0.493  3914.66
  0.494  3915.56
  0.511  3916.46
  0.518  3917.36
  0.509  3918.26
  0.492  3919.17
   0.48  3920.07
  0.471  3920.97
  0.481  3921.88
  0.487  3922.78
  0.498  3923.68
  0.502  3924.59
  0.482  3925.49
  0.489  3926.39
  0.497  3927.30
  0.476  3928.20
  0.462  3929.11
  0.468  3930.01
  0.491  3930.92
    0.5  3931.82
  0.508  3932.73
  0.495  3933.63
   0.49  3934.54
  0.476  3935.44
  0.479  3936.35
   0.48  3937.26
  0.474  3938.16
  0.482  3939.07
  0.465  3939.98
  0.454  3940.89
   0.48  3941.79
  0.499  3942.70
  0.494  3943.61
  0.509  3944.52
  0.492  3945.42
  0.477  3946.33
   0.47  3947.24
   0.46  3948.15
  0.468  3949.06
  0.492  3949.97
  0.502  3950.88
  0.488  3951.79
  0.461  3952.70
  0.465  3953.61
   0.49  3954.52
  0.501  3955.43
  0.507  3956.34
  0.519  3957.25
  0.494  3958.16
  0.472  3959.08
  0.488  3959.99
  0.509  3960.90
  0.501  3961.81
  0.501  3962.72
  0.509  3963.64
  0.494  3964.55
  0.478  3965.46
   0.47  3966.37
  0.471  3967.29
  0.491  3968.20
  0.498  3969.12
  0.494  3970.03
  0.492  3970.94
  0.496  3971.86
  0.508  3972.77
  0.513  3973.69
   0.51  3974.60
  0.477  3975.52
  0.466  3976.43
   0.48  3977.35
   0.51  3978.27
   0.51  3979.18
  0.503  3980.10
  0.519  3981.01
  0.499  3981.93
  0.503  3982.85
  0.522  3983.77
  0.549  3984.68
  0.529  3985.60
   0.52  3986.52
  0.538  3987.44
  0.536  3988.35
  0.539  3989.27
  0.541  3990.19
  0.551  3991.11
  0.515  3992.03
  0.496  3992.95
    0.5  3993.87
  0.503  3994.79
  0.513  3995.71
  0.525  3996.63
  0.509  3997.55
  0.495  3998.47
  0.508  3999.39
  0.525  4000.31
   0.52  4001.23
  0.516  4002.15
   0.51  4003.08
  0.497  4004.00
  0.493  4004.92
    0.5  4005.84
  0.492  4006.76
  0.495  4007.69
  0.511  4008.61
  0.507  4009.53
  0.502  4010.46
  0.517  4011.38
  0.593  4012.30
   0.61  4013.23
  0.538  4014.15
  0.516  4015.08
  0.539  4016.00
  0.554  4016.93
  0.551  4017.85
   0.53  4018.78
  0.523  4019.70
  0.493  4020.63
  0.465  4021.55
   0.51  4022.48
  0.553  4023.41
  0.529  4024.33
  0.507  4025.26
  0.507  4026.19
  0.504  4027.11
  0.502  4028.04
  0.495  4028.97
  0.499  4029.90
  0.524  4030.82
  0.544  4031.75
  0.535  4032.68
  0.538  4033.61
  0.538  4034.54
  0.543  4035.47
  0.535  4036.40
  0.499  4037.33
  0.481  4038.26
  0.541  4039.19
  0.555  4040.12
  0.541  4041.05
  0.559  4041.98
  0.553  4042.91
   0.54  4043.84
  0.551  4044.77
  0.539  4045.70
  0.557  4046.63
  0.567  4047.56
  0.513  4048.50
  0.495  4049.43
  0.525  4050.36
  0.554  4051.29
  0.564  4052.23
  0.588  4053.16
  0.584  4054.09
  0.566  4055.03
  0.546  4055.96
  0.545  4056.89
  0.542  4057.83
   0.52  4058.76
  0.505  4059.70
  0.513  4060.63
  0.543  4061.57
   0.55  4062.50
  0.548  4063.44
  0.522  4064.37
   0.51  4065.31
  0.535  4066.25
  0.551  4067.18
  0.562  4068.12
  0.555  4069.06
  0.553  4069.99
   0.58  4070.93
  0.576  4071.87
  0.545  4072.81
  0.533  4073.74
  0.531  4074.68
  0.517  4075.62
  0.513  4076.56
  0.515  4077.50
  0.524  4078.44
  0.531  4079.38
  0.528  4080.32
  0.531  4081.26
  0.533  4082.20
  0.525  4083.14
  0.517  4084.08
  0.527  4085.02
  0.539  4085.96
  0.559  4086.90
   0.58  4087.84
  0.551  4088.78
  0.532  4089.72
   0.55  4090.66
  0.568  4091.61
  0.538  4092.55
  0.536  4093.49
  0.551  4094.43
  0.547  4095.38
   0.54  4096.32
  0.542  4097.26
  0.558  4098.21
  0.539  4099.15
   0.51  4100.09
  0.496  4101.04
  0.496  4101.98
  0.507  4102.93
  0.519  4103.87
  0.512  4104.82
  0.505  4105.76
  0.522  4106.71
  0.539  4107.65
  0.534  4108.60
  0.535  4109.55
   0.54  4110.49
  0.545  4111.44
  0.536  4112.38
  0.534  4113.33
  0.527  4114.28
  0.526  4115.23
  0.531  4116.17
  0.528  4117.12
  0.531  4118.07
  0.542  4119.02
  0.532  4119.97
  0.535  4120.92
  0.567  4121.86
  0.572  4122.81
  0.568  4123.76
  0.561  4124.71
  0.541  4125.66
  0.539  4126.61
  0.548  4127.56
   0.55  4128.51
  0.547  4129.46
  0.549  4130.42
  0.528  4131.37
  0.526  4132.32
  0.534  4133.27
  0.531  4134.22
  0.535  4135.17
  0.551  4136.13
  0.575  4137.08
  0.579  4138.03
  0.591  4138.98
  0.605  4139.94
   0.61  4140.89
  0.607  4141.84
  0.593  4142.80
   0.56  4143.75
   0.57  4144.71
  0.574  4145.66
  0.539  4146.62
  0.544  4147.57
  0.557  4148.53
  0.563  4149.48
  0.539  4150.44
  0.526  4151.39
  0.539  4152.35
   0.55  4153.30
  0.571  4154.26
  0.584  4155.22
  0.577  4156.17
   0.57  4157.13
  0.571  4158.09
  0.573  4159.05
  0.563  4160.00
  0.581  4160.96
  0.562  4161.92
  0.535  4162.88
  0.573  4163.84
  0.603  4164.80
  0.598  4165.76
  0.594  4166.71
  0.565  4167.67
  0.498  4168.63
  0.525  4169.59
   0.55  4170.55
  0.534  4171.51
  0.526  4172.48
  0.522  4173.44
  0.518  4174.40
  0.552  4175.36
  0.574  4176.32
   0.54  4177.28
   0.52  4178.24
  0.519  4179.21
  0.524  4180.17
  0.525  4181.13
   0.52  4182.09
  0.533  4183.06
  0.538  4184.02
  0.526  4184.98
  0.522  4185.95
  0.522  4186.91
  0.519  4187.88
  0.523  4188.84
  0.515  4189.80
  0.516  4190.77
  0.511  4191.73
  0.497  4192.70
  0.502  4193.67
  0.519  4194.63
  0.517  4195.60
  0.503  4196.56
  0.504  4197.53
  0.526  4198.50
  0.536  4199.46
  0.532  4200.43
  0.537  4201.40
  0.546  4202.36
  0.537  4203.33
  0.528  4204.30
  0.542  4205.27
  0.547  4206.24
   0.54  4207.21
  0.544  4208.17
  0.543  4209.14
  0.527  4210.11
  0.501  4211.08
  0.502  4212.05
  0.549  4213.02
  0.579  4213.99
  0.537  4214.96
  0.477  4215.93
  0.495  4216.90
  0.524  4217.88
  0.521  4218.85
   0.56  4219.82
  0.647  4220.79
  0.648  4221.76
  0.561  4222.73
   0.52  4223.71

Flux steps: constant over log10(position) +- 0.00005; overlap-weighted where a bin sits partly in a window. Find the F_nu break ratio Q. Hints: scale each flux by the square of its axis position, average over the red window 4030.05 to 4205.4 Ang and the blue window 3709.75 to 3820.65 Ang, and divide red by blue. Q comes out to 1.3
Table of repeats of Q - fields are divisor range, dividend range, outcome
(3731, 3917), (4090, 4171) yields 1.31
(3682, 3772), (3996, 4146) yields 1.27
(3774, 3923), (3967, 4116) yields 1.19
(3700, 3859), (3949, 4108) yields 1.21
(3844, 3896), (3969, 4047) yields 1.14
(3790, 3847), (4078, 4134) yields 1.28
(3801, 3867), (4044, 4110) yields 1.26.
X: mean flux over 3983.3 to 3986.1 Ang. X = 0.533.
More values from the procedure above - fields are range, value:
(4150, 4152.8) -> 0.535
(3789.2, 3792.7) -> 0.506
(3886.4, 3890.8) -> 0.475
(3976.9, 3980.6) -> 0.502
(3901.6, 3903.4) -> 0.482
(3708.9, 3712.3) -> 0.544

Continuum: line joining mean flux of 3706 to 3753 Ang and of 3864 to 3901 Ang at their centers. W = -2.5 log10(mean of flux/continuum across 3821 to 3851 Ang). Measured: 0.02 mag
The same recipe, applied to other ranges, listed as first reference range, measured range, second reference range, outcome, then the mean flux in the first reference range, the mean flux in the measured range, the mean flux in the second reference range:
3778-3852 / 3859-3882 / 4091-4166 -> 0.041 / 0.491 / 0.483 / 0.55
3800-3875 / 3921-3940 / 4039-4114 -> 0.043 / 0.483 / 0.485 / 0.538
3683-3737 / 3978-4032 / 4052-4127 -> 0.031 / 0.516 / 0.519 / 0.539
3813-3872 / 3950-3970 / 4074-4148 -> 0.038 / 0.482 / 0.491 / 0.542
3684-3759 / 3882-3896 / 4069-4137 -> 0.068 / 0.507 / 0.489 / 0.538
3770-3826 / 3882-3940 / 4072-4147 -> 0.046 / 0.497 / 0.492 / 0.542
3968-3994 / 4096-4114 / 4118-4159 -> 0.043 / 0.511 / 0.527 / 0.558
